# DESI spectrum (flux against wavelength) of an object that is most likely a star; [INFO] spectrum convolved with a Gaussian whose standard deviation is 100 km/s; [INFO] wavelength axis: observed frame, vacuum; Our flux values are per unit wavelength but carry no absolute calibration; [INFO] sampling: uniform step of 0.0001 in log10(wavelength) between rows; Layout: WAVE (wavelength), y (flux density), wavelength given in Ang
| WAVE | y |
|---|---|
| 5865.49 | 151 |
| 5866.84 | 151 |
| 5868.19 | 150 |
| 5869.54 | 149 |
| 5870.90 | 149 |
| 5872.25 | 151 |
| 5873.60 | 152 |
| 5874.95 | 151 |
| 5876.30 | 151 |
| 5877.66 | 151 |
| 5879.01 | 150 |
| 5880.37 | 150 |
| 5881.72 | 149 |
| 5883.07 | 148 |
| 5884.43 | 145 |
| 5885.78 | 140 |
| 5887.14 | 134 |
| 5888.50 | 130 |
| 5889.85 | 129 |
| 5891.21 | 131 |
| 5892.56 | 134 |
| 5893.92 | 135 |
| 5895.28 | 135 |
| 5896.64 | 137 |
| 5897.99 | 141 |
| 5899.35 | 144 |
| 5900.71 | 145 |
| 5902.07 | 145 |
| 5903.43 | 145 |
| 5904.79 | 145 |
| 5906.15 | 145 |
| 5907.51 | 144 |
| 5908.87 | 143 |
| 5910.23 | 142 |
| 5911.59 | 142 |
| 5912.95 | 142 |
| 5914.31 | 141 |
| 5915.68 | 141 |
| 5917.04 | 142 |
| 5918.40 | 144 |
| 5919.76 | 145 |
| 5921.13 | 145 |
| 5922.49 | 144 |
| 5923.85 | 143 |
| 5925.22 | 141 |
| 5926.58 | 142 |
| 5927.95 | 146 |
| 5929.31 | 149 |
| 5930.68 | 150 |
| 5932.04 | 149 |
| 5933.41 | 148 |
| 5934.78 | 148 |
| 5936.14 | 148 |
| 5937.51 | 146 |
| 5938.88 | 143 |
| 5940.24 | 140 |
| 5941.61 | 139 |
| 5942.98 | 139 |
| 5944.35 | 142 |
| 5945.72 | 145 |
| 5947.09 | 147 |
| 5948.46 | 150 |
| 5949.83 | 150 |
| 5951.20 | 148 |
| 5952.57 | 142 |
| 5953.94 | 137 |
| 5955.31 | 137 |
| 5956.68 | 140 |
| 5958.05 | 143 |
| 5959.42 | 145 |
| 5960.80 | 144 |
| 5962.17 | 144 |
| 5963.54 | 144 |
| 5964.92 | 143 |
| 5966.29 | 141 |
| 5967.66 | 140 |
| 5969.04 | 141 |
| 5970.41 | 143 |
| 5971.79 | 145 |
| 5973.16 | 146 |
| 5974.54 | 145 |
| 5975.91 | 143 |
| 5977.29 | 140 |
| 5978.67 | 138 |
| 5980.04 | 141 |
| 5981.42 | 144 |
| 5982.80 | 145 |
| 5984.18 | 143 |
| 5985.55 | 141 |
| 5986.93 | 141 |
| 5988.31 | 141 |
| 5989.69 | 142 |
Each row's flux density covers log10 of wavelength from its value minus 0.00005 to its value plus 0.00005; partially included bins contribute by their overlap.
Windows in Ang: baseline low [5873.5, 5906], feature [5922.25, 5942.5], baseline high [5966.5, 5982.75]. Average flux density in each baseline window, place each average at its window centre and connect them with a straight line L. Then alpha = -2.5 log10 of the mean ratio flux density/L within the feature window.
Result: -0.02 mag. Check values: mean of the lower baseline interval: 142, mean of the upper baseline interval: 142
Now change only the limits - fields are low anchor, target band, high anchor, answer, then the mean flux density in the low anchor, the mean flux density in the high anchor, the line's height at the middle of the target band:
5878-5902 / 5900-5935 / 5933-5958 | -0.02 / 140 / 144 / 142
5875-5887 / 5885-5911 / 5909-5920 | 0.04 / 147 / 142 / 145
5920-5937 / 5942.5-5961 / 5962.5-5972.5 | 0.00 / 146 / 143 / 144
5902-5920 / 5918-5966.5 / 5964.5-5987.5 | -0.01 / 143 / 142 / 143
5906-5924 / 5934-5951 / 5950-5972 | -0.02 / 143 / 142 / 143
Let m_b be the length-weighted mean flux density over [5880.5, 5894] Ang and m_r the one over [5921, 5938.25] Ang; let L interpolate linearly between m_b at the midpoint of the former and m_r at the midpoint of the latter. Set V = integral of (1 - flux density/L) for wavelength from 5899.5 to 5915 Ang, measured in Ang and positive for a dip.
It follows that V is -0.2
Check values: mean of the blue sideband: 138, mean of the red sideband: 146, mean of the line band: 143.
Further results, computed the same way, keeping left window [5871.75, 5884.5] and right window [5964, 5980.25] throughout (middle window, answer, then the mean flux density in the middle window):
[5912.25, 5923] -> 0.28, 143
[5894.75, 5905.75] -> 0.44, 142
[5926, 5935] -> -0.11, 147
